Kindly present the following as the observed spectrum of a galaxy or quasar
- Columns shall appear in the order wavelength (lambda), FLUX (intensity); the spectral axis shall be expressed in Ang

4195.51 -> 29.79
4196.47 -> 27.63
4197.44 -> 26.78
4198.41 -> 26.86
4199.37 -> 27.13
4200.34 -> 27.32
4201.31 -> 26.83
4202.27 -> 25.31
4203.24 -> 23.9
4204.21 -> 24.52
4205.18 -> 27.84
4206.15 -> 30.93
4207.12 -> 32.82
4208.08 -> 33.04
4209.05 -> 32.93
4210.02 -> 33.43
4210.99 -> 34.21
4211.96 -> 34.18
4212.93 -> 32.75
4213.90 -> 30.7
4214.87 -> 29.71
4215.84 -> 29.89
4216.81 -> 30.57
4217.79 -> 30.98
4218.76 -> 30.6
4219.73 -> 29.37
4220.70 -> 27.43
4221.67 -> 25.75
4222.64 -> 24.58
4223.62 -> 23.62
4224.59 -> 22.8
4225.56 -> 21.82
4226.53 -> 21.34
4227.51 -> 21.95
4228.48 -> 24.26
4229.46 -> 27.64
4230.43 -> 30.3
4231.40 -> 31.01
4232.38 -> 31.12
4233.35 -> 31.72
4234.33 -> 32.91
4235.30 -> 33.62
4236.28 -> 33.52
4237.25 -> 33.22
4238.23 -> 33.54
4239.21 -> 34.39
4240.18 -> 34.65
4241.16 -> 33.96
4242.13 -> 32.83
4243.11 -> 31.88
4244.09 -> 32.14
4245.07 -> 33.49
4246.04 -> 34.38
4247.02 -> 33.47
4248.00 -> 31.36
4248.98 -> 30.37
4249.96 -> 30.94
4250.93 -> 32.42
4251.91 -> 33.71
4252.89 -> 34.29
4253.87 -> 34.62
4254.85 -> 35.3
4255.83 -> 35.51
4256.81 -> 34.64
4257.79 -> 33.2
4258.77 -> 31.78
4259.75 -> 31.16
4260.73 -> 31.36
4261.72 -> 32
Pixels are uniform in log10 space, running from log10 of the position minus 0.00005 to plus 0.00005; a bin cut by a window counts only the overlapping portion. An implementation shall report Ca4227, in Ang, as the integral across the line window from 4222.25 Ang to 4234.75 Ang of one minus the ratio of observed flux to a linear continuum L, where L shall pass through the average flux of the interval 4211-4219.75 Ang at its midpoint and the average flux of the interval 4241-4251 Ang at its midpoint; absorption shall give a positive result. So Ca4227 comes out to 2.1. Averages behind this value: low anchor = 31.2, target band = 26.5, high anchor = 32.5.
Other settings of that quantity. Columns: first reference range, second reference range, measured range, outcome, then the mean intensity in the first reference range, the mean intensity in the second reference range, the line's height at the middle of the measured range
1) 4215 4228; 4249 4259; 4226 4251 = -0.9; 26.3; 33.6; 30.1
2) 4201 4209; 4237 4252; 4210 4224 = 0.0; 28.5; 32.9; 29.8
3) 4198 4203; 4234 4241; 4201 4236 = 1.3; 26.6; 33.7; 30.1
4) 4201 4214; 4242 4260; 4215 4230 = 2.4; 30.3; 33.1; 31.2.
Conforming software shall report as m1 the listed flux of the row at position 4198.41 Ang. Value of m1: 26.86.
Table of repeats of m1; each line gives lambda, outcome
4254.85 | 35.3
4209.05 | 32.93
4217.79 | 30.98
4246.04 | 34.38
